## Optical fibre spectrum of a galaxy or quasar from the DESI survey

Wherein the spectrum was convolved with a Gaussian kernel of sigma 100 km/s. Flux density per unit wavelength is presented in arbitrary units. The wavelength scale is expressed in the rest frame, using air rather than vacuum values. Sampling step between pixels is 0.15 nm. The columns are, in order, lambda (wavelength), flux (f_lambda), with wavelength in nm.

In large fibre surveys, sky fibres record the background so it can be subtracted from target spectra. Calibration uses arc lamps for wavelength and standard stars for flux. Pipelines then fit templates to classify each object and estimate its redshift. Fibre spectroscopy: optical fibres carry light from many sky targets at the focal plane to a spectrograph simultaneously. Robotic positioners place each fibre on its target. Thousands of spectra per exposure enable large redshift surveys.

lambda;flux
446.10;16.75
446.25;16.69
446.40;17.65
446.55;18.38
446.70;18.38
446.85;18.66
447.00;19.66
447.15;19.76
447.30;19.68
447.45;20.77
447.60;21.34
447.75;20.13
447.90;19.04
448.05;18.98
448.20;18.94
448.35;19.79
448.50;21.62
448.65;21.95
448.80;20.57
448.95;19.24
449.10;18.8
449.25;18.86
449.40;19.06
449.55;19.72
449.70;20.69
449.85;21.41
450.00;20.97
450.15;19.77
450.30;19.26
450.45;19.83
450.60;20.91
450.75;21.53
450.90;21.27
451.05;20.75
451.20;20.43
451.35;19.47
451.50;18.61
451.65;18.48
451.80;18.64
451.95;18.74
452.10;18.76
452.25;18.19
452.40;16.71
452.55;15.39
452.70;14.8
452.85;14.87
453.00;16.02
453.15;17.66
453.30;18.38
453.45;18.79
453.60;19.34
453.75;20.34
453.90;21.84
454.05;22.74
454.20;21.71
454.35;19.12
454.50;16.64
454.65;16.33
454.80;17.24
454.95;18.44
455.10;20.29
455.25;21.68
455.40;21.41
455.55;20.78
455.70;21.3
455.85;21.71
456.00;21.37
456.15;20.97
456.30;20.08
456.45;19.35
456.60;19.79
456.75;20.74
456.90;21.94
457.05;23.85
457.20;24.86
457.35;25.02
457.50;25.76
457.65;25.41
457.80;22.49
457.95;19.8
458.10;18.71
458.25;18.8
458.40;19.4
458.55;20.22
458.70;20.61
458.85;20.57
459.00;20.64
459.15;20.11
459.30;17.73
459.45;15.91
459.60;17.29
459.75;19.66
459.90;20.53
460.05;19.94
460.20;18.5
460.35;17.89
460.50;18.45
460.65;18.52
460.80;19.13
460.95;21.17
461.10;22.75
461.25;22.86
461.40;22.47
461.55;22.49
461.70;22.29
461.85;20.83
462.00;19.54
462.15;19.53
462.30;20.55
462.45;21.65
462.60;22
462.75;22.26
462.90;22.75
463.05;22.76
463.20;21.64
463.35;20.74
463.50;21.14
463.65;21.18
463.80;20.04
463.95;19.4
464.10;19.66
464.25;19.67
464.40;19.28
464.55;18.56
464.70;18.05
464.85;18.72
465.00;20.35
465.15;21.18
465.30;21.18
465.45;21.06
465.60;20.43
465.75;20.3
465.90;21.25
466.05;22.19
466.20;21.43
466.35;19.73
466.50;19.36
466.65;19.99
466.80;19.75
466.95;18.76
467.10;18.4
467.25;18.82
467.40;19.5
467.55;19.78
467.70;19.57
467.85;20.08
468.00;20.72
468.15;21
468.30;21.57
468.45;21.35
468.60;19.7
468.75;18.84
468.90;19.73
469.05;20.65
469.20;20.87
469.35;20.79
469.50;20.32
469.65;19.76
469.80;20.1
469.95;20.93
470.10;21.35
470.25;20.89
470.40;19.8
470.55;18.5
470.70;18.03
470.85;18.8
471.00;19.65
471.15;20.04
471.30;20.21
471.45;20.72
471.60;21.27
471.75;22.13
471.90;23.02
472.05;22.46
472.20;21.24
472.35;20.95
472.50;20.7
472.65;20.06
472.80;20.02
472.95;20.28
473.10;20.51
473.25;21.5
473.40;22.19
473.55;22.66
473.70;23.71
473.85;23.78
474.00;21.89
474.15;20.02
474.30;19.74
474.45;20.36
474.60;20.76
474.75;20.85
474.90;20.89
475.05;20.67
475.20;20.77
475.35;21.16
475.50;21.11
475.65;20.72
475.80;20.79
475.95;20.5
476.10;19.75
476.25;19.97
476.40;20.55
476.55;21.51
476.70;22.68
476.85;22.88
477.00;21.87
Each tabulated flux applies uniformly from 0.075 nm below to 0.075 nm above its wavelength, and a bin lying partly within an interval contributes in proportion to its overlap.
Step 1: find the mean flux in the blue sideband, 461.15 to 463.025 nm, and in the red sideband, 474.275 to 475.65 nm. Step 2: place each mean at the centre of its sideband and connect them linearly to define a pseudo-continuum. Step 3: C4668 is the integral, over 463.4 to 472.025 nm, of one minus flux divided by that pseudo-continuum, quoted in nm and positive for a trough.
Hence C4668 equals 0.432 nm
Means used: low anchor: 21.6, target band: 20.2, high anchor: 20.7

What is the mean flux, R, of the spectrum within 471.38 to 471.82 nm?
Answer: 21.4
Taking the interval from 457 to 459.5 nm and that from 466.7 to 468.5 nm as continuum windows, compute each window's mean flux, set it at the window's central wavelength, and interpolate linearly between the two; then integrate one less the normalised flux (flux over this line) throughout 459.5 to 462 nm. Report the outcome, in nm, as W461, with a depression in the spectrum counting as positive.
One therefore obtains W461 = 0.07 nm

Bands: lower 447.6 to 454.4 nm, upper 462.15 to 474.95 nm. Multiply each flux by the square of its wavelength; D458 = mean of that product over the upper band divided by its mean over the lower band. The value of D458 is 1.1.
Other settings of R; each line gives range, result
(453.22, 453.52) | 18.6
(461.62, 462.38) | 20.6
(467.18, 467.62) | 19.4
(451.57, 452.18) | 18.7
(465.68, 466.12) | 21.2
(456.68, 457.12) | 22.2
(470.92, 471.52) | 20.1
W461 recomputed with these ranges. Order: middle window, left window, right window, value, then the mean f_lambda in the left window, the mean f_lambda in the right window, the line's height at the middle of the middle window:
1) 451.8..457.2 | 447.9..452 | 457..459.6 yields 0.30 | 19.9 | 21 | 20.5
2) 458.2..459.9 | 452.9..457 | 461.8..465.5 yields 0.08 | 19.8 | 20.5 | 20.2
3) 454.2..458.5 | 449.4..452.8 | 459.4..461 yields -0.42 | 19.3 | 18.8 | 19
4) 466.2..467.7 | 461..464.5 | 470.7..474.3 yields 0.12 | 21.2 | 21.1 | 21.1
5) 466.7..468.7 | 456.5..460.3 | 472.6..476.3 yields 0.09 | 20.7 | 21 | 20.9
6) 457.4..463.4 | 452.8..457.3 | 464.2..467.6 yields -0.20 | 20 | 19.9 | 20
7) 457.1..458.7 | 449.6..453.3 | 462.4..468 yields -0.20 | 18.9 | 20.3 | 19.6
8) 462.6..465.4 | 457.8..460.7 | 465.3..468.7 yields -0.10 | 19.2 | 20.2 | 19.8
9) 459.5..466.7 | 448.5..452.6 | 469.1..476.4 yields -0.06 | 19.6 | 20.8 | 20.3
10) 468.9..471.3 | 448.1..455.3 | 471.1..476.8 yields 0.09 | 19.3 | 21.1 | 20.8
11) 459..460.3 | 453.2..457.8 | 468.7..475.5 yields 0.13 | 20.9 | 20.8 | 20.9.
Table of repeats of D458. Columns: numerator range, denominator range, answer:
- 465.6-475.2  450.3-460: 1.11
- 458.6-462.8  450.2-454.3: 1.10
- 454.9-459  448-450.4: 1.10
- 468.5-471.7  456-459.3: 0.99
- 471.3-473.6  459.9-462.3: 1.09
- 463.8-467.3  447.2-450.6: 1.07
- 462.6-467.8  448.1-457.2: 1.09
